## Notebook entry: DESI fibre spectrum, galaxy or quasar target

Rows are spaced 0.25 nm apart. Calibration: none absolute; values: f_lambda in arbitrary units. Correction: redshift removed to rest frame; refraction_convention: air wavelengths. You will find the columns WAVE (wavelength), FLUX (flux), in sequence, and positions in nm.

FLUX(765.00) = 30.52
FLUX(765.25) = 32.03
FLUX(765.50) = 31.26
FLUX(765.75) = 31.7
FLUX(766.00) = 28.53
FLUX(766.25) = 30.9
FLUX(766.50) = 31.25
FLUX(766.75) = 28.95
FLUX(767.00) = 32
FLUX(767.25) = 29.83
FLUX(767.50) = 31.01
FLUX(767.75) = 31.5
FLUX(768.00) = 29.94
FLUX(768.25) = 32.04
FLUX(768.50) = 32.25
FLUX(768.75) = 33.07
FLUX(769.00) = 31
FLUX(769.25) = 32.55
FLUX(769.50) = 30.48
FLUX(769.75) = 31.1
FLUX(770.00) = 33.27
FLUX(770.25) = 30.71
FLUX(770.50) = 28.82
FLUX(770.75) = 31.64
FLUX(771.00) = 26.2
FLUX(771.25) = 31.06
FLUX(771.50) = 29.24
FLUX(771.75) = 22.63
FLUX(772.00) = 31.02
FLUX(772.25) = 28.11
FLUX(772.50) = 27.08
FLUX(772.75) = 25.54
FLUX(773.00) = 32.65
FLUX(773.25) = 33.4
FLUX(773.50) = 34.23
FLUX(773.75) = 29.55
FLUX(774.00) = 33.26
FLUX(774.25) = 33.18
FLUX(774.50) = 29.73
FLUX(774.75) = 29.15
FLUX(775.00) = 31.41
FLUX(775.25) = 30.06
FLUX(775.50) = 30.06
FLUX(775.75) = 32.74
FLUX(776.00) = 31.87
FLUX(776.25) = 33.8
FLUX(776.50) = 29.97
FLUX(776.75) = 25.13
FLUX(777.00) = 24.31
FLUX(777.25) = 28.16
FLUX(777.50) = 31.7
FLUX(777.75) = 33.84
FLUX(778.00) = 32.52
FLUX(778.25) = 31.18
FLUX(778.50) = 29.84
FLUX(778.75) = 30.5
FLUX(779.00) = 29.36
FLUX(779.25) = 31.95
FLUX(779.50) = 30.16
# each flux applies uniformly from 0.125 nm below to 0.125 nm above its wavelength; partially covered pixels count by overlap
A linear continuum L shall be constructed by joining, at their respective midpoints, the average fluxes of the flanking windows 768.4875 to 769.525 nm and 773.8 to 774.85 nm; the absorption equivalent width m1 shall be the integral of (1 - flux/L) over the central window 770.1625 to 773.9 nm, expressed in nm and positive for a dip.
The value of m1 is 0.25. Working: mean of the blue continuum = 32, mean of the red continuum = 31.3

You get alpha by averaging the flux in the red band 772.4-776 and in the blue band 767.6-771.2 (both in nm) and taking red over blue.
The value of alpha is 1.0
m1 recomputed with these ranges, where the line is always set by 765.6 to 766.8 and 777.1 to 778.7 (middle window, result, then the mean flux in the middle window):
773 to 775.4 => -0.06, 31.6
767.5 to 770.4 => -0.10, 31.6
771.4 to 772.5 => 0.11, 27.6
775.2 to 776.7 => -0.01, 31.2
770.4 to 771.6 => 0.05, 29.4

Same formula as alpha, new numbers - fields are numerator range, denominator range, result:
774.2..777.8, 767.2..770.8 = 0.97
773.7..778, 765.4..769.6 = 0.98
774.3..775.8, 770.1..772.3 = 1.06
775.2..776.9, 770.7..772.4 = 1.07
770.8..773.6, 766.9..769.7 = 0.93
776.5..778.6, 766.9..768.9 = 0.94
